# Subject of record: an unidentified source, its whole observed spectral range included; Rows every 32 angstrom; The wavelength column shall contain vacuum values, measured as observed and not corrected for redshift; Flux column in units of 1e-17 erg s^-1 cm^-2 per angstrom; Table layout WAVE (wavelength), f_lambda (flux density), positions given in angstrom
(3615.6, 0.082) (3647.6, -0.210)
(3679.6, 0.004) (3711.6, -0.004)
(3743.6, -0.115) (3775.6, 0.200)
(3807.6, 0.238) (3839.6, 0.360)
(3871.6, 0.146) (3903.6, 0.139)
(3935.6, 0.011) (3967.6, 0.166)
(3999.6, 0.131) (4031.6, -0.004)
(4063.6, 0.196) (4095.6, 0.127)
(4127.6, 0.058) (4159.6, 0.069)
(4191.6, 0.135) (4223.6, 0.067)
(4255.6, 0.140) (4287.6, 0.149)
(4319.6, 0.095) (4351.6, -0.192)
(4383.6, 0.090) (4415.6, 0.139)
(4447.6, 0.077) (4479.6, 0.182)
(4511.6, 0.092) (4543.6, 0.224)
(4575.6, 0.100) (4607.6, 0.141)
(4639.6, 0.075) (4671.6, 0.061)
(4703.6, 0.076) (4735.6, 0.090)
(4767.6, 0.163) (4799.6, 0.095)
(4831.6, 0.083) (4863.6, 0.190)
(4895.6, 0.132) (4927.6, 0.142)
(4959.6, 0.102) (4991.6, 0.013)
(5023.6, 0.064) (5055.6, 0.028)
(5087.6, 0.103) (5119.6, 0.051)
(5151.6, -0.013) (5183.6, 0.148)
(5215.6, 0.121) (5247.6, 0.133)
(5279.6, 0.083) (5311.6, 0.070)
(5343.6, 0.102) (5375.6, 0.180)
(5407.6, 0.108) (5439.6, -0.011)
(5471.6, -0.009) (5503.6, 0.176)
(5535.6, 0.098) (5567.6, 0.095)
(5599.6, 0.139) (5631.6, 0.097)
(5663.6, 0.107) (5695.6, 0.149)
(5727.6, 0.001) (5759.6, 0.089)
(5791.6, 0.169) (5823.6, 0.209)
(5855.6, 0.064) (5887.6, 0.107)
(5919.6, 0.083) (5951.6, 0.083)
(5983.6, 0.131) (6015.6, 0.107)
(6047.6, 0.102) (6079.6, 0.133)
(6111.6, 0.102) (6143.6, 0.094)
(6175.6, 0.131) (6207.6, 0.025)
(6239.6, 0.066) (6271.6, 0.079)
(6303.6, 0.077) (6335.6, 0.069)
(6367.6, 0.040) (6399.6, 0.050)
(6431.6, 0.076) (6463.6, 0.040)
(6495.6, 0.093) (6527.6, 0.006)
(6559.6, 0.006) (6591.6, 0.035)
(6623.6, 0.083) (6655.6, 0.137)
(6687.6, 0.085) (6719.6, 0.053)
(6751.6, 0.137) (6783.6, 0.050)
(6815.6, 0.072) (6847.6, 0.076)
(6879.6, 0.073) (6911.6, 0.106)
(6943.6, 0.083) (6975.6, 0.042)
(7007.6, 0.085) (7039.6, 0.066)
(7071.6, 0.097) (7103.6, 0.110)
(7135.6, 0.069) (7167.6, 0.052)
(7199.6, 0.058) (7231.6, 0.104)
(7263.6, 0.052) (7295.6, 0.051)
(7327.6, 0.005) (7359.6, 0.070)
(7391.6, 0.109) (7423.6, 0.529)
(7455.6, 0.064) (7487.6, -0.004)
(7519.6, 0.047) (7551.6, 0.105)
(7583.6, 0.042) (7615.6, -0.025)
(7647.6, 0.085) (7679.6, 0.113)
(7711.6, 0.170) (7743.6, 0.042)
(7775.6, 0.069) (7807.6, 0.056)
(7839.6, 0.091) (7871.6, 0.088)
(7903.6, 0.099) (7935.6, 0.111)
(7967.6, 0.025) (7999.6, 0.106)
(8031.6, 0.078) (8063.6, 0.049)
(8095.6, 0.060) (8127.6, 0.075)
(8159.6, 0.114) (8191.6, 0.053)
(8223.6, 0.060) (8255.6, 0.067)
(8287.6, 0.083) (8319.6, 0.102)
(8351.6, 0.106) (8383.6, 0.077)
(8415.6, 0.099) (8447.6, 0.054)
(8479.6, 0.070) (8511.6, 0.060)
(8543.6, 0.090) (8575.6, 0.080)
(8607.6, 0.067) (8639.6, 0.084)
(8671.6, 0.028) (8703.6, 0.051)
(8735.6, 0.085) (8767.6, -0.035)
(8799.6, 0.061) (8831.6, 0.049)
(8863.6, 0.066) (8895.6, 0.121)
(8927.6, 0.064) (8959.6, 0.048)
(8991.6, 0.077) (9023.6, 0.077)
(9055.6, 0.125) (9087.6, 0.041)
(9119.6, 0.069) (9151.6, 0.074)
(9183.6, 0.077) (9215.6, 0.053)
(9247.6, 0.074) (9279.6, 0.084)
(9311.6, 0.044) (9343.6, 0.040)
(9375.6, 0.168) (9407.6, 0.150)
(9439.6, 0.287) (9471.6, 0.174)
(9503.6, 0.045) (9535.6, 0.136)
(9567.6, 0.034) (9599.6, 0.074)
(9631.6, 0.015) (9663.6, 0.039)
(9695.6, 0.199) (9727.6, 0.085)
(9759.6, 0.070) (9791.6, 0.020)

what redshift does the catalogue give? 0.991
